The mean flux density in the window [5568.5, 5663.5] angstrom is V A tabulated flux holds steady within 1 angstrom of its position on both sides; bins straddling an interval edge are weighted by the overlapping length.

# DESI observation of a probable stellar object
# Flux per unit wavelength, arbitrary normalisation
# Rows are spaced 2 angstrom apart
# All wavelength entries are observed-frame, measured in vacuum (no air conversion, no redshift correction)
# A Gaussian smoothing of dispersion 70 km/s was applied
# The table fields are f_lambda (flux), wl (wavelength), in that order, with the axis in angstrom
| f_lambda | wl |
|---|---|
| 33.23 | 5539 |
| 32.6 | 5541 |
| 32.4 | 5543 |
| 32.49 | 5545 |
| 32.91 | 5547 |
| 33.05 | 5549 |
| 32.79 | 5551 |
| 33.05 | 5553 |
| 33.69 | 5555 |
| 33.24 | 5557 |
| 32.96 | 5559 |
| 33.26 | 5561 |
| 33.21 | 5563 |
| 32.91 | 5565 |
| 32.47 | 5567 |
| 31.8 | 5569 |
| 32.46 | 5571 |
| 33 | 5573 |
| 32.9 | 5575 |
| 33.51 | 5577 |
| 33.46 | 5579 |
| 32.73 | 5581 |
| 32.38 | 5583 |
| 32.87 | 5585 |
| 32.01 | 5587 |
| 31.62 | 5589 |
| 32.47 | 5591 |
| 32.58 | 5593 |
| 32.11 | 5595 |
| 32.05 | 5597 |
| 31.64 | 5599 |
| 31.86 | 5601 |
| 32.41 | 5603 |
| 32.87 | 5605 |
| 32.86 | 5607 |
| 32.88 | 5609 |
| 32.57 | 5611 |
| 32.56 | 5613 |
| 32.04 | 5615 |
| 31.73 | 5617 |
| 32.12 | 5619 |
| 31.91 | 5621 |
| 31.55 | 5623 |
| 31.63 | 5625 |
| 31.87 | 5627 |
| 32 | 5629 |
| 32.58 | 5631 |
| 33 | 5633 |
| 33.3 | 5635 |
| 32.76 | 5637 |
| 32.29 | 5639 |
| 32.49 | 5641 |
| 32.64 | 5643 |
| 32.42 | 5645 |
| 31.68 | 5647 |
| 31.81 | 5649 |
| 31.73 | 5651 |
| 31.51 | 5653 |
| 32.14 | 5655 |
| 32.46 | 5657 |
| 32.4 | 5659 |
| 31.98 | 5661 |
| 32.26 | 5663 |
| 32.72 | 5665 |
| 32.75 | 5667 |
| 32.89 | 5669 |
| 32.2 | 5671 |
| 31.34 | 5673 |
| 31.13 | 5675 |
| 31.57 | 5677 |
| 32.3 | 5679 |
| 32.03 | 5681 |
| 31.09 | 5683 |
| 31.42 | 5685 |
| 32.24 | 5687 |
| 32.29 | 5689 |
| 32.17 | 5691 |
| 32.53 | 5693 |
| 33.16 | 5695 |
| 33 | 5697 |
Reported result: 32.3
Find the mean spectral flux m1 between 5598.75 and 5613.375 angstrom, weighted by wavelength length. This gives 32.5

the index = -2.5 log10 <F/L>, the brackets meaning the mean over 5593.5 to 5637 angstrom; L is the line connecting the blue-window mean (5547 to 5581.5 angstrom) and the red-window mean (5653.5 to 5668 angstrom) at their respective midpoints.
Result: 0.012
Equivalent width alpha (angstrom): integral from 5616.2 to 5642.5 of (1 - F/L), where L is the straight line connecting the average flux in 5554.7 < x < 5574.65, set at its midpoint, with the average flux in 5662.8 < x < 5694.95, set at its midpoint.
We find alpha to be 0.1 angstrom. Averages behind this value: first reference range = 32.9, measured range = 32.3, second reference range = 32.1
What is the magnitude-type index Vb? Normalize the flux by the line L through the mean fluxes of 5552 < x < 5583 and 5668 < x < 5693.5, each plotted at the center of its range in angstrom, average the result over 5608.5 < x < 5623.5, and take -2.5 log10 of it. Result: 0.01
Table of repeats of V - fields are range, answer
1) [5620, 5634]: 32.1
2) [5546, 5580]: 33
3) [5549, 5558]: 33.2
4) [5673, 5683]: 31.6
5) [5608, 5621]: 32.3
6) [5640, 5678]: 32.1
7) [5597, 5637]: 32.3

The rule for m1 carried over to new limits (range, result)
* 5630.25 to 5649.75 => 32.5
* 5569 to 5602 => 32.5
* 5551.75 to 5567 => 33.1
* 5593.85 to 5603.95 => 32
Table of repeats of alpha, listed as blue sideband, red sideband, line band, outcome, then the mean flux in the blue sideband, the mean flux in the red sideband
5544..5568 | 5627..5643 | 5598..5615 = 0.2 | 33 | 32.6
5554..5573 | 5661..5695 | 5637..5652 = 0.1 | 32.9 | 32.1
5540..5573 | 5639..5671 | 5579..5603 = 0.3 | 32.8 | 32.3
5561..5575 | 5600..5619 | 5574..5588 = -0.1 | 32.7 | 32.4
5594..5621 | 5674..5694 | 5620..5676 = -0.2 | 32.3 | 31.9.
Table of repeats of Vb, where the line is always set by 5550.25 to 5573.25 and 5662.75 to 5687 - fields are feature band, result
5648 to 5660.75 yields 0.005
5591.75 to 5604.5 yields 0.015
